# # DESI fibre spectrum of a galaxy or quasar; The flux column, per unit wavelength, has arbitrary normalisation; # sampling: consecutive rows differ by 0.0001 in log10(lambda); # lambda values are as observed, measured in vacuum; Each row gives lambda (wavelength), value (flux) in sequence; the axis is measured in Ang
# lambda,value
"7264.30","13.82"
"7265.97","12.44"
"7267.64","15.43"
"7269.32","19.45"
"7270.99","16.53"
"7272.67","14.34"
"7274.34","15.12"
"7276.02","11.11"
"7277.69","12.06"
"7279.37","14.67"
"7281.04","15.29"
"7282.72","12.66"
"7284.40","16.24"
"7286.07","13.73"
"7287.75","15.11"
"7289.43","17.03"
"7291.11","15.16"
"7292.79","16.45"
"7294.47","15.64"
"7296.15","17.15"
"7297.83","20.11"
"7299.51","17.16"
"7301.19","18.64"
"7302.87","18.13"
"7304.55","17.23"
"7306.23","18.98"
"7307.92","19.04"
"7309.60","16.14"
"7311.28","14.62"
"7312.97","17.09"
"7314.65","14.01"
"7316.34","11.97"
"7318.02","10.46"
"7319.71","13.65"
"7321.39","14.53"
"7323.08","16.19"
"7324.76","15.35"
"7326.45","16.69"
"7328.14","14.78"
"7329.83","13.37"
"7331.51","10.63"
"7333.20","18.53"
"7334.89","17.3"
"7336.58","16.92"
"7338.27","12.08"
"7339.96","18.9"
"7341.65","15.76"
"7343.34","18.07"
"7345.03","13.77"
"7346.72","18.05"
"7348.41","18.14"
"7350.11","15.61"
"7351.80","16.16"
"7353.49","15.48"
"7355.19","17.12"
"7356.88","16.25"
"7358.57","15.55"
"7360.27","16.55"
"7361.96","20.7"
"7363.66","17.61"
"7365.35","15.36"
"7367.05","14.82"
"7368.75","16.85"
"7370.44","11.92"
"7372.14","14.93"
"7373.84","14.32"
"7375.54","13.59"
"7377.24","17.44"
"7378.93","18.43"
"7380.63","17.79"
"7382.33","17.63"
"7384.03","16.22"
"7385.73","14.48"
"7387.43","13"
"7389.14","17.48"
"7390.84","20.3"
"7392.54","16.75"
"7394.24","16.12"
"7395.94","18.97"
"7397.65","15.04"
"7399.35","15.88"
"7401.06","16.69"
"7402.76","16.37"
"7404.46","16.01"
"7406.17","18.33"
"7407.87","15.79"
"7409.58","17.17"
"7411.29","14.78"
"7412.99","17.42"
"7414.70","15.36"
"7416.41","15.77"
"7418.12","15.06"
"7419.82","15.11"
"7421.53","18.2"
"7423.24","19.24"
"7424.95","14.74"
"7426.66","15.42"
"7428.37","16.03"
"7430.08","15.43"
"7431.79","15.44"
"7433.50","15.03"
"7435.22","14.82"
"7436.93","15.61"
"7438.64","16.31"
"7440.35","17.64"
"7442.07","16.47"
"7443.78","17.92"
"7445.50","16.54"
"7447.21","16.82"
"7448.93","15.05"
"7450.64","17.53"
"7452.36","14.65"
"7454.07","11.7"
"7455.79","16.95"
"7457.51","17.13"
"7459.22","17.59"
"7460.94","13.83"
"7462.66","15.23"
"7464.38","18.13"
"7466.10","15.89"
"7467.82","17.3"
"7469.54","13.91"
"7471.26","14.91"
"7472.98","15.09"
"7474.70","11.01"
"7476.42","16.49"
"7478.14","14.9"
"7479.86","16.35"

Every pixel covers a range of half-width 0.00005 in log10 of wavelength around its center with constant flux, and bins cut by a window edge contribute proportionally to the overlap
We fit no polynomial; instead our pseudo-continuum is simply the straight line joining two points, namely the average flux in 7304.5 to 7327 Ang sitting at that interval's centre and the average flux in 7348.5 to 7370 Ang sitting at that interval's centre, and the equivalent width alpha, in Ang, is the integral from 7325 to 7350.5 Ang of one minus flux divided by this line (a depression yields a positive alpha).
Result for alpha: 0.0 Ang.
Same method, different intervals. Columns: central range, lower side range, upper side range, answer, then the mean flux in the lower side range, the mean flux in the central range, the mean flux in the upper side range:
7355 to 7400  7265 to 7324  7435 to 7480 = -1.94 Ang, 15.5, 16.3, 15.8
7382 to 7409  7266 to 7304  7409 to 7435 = -1.07 Ang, 15.7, 16.6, 16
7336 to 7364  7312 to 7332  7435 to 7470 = -3.97 Ang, 14.1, 16.6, 16.1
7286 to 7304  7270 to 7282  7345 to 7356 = -2.53 Ang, 14.2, 16.9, 16.5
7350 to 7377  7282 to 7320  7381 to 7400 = 0.90 Ang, 16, 15.8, 16.6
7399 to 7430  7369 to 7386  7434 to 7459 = -0.66 Ang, 15.8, 16.3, 16.1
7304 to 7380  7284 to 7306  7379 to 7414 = 4.29 Ang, 16.8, 15.8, 16.6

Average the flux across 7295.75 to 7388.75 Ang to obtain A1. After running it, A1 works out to 16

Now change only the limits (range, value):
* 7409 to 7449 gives 16.2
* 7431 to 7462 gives 15.9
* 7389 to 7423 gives 16.7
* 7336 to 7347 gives 16.1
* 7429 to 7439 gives 15.4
